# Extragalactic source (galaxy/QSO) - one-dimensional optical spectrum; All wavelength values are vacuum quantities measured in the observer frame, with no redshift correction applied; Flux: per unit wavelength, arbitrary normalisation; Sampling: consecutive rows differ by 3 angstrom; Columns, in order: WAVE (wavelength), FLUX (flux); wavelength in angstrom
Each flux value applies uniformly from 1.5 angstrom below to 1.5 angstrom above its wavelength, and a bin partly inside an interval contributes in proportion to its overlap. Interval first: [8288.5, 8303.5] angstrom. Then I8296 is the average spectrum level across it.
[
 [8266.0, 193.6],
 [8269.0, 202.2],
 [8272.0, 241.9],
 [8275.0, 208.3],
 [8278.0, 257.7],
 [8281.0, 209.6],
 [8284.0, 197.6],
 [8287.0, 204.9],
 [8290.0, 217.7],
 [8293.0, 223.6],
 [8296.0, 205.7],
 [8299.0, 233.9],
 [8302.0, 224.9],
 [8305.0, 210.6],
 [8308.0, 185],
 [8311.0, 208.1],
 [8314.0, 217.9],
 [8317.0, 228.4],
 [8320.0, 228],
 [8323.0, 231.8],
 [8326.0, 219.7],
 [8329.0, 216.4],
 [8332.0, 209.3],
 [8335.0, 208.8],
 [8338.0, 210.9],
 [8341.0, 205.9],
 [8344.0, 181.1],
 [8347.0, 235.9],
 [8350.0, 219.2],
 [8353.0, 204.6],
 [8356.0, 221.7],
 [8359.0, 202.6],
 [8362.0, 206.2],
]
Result 221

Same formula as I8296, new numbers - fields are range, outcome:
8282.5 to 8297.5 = 210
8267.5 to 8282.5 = 224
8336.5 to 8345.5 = 199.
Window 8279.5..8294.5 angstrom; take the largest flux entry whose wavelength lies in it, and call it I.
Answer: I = 223.6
